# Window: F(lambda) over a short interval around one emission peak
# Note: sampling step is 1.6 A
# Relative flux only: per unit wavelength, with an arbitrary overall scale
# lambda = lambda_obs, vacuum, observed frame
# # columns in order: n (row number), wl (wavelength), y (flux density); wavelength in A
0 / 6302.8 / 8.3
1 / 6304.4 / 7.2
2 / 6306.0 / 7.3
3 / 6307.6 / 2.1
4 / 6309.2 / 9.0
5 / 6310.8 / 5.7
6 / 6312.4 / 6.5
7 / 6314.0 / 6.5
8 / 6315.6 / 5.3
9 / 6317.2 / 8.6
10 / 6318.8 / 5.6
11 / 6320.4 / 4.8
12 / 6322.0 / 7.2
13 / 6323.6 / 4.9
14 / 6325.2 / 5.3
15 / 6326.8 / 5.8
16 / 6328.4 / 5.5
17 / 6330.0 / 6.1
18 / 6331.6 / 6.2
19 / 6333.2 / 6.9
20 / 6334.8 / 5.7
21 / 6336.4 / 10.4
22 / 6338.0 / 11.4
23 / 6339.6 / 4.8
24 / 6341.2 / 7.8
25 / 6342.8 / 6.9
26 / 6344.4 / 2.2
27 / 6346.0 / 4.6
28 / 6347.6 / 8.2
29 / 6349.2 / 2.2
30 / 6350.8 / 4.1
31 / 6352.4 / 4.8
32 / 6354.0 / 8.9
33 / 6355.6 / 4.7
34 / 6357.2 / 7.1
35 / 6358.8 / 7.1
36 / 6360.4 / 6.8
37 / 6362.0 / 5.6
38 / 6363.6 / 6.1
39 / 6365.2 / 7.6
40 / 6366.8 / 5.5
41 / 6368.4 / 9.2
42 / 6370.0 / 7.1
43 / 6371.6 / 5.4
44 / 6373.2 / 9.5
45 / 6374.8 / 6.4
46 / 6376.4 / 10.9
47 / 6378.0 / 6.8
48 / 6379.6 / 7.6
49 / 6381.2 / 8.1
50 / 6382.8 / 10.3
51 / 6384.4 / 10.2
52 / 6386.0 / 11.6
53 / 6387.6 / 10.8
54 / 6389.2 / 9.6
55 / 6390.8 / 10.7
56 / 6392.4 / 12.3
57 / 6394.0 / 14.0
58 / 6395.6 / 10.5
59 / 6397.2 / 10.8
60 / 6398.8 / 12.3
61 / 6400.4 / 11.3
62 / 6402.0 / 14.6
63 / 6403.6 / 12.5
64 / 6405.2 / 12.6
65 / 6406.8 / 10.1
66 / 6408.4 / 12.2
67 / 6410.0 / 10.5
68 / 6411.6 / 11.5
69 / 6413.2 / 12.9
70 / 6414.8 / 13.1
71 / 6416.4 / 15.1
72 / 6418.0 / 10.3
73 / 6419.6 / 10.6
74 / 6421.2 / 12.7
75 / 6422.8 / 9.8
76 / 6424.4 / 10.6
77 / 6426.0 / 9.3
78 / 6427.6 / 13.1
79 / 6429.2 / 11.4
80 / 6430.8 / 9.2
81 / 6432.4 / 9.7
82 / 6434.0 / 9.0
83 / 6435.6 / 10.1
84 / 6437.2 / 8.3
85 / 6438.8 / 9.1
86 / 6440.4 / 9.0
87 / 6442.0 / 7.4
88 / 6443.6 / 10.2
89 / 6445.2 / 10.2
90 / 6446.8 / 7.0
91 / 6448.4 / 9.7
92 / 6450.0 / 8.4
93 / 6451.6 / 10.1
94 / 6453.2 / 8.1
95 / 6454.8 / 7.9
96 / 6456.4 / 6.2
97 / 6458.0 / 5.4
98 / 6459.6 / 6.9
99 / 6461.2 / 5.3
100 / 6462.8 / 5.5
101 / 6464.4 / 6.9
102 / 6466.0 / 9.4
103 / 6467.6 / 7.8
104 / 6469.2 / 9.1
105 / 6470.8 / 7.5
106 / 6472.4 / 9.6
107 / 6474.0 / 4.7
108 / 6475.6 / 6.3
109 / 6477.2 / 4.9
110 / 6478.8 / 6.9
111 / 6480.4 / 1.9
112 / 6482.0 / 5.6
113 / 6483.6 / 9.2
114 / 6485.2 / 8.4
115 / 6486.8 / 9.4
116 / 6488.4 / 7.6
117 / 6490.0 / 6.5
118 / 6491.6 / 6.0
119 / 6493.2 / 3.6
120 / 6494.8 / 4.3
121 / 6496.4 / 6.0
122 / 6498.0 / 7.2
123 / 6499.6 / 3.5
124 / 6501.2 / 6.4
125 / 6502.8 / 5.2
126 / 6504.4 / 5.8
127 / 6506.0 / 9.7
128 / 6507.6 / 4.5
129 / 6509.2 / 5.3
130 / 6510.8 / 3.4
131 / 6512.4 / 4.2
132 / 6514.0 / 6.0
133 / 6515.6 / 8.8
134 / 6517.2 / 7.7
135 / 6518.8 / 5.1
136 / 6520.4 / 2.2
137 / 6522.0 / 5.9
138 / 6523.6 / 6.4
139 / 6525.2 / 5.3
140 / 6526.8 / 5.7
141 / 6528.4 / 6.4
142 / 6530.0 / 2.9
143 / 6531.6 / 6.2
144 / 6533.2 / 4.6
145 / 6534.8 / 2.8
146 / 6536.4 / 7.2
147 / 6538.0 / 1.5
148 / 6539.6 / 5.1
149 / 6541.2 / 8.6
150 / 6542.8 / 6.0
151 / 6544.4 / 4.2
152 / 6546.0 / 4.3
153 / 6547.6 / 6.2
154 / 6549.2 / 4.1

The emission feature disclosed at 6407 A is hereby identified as Mg II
